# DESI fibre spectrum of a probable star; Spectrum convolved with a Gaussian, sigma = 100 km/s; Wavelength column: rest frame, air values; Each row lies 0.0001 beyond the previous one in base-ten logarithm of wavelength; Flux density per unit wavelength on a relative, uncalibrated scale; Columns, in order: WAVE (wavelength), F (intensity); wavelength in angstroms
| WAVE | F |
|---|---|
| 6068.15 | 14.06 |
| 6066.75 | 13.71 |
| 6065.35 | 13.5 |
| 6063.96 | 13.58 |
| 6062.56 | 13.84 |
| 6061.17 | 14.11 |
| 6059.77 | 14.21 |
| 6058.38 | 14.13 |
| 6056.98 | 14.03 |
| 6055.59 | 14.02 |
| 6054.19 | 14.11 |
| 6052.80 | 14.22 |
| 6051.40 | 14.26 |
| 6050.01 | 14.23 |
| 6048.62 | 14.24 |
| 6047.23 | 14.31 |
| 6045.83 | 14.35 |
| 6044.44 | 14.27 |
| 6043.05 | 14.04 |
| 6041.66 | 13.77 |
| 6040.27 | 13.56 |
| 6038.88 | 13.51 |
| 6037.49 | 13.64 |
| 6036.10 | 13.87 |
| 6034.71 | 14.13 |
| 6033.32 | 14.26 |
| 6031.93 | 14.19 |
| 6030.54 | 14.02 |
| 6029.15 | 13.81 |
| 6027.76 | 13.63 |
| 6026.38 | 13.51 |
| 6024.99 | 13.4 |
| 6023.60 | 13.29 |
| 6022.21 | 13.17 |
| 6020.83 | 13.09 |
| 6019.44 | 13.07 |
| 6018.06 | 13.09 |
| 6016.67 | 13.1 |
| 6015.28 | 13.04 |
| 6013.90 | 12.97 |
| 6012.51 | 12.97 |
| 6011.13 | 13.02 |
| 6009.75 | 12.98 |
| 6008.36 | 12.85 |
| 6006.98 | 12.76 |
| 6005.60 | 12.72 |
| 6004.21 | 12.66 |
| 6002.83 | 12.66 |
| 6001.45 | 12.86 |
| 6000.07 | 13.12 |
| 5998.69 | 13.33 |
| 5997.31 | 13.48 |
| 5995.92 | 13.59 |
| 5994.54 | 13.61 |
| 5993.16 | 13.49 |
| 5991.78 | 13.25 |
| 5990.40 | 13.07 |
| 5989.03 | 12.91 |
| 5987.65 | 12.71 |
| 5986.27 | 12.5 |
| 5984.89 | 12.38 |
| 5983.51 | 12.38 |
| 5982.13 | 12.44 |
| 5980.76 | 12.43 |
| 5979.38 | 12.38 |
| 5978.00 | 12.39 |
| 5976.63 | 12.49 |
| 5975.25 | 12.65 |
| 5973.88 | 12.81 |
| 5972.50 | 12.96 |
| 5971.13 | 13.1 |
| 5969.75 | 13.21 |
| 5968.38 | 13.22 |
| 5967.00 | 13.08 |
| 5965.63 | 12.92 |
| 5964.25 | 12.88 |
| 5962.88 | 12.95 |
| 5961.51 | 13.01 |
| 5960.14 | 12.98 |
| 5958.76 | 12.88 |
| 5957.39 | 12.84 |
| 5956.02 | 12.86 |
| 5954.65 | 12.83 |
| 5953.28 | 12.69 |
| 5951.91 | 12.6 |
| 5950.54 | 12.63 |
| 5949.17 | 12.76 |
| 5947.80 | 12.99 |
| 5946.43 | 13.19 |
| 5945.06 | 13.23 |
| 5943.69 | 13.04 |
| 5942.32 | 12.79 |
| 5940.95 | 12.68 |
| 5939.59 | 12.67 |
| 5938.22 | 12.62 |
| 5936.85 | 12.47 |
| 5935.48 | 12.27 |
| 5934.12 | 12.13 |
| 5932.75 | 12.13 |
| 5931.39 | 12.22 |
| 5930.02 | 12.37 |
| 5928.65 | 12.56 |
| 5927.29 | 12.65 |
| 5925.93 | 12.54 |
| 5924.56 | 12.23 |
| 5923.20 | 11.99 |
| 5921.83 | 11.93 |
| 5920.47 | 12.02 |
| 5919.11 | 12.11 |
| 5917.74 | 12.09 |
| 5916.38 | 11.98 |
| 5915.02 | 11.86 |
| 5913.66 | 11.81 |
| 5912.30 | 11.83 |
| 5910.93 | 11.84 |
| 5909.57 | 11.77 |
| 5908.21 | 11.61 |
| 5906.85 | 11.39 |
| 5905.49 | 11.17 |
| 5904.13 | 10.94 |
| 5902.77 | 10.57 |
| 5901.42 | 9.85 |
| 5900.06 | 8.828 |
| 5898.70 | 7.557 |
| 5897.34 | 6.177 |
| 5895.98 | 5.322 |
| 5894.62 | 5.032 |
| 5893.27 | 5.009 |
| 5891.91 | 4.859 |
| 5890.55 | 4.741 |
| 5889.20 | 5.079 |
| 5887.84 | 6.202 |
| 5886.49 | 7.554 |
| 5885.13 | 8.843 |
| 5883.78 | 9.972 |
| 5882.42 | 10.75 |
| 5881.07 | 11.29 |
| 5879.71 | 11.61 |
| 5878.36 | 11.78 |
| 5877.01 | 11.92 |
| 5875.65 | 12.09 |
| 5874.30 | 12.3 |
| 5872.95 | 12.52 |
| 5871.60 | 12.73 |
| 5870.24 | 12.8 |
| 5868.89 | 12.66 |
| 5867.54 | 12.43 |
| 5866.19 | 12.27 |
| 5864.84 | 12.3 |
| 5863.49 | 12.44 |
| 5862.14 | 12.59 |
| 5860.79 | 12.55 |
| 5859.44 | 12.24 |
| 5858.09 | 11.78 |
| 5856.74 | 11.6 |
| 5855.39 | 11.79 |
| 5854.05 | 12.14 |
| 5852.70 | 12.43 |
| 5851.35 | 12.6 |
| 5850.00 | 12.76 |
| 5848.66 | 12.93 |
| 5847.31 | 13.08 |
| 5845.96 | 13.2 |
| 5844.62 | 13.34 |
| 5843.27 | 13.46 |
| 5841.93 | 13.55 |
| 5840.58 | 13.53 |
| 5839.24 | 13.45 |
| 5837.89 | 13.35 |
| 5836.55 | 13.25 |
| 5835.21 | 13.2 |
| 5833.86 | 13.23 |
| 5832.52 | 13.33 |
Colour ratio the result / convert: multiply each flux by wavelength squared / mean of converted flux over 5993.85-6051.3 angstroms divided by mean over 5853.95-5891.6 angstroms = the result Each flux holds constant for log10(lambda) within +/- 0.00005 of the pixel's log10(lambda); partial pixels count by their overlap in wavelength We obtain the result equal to 1.29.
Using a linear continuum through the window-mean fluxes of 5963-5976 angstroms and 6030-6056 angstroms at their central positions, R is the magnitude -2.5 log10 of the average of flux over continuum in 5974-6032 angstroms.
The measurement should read 0.04 mag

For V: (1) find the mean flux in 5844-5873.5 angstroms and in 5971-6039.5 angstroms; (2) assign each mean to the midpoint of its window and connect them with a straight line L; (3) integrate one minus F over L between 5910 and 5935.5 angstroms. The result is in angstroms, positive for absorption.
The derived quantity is 1.3 angstroms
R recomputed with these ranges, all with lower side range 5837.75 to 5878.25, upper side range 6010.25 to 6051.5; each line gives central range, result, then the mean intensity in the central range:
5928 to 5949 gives 0.04 mag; 12.6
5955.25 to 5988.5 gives 0.04 mag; 12.8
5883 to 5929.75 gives 0.30 mag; 9.79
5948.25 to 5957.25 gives 0.04 mag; 12.7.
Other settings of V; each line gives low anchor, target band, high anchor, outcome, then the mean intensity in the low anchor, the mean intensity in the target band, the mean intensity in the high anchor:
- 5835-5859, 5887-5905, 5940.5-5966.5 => 8.23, 12.8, 6.99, 12.9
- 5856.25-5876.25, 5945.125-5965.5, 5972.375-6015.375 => -0.26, 12.4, 12.9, 12.9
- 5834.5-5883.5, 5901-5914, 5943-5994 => 1.40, 12.5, 11.3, 12.8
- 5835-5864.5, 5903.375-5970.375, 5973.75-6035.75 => 2.67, 12.8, 12.4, 13.1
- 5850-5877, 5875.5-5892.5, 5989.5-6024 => 4.83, 12.3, 8.9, 13.1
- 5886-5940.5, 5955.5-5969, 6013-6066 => -1.50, 10.3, 13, 13.8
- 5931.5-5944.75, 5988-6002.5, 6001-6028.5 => -0.36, 12.5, 13.2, 13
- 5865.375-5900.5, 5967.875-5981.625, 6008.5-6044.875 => -0.88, 9.33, 12.8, 13.5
